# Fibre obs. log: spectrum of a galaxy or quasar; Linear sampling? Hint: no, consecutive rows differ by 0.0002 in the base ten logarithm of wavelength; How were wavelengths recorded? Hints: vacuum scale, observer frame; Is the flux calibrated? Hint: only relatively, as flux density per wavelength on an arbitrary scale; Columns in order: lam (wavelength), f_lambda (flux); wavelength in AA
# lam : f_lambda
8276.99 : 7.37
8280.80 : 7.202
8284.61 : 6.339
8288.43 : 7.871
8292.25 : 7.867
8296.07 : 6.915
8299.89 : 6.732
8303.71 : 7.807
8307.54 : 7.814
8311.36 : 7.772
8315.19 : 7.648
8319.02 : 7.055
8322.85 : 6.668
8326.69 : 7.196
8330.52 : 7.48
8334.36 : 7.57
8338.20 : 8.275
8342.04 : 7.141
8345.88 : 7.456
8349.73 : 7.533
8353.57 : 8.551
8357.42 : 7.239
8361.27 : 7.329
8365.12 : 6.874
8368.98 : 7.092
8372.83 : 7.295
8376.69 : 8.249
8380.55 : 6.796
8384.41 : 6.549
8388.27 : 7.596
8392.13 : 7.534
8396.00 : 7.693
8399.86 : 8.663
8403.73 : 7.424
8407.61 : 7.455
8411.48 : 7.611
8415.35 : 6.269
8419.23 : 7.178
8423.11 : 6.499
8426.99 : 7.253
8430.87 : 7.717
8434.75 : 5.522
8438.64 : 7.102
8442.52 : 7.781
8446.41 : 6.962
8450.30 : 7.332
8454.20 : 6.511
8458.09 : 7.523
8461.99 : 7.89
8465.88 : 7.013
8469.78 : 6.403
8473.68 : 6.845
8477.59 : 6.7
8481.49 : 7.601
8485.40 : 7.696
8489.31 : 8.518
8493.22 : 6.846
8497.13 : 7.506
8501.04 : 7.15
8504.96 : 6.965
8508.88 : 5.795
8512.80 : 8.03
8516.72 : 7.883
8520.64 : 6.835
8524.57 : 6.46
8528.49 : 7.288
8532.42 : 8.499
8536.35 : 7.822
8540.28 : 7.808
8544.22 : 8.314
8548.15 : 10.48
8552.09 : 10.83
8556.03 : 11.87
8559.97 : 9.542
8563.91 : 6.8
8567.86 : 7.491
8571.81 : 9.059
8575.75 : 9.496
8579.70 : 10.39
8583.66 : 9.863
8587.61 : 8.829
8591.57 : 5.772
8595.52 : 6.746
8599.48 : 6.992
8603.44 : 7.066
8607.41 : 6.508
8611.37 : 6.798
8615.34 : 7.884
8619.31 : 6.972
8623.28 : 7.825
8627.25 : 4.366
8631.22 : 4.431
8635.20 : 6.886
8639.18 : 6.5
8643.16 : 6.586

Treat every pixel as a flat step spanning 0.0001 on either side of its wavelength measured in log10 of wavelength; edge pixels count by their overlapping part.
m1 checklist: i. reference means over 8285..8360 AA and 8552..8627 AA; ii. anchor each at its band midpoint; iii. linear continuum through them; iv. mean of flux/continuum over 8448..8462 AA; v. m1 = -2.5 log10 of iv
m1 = 0.08 mag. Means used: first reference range 7.48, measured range 7.22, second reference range 8.09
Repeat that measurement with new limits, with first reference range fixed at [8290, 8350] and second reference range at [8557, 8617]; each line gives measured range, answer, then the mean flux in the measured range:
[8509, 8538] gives 0.063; 7.43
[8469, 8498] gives 0.072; 7.29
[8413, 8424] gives 0.144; 6.7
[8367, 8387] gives 0.051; 7.21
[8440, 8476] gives 0.087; 7.13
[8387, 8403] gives -0.036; 7.85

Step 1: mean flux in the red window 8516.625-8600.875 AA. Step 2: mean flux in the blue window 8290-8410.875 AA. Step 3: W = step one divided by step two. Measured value 1.1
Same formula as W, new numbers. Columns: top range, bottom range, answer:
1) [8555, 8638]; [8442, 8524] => 1.06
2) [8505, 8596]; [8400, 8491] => 1.16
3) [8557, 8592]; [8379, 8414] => 1.18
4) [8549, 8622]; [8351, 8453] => 1.14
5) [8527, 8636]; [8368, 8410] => 1.06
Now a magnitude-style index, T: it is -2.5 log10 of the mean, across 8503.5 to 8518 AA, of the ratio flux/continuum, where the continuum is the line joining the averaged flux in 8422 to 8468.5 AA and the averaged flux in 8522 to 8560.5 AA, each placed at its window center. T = 0.16 mag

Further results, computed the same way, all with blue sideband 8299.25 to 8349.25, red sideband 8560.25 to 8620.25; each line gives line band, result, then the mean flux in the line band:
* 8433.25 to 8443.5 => 0.129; 6.77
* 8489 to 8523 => 0.074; 7.21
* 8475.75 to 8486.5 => 0.054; 7.31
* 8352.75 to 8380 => 0.011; 7.44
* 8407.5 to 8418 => 0.077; 7.06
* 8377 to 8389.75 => 0.062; 7.12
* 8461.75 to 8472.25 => 0.103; 6.97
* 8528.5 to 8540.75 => -0.027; 7.95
